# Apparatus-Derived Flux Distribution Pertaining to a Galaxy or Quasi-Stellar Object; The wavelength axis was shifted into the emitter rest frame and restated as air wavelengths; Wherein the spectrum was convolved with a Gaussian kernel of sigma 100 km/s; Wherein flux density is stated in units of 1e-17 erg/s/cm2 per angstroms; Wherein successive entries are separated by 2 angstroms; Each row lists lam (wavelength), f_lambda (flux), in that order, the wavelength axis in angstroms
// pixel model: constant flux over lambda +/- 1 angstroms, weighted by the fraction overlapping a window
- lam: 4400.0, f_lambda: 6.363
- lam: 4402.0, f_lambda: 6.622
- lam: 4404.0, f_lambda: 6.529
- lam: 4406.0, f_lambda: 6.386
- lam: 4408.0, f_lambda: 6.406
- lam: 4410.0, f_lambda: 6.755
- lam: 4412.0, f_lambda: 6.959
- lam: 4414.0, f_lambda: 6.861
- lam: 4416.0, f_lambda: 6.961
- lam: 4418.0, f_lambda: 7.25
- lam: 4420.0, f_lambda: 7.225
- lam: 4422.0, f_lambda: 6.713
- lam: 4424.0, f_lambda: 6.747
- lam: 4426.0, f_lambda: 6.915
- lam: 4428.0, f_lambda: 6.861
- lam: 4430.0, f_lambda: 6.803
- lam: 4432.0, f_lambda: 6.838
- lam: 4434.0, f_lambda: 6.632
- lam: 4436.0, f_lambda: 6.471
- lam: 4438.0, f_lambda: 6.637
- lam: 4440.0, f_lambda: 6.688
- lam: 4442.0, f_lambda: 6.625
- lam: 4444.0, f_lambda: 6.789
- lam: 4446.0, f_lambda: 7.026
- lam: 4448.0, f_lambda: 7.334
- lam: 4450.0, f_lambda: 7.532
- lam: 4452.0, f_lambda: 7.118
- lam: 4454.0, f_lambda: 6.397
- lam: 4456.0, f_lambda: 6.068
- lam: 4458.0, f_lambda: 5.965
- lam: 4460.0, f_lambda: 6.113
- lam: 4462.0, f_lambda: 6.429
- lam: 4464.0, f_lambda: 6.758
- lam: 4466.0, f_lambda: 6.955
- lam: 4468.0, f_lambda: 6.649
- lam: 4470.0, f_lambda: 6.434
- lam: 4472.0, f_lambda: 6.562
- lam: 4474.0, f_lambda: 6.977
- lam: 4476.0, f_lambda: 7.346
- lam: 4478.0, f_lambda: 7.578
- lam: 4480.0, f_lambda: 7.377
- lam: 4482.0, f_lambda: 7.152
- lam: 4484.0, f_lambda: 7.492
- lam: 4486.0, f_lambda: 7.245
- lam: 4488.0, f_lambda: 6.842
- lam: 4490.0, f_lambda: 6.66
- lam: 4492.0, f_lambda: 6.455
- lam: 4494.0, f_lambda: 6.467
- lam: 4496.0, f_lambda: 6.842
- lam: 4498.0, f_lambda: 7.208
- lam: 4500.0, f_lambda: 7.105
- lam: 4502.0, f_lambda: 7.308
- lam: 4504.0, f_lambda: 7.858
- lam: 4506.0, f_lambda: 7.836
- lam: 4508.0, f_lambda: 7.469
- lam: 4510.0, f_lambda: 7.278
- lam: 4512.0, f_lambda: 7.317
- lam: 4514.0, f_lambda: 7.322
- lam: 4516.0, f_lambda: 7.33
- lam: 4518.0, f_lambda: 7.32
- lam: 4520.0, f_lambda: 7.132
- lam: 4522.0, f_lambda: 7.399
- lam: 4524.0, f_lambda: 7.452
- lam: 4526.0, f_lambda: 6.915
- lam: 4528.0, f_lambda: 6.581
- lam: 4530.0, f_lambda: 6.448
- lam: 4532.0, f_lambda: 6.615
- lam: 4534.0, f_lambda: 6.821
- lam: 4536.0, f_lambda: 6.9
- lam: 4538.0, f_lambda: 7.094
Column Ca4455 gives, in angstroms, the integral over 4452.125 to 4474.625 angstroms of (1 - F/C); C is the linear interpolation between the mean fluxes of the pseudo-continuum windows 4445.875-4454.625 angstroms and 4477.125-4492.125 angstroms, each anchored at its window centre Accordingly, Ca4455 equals 2.0 angstroms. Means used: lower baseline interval 7.12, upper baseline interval 7.13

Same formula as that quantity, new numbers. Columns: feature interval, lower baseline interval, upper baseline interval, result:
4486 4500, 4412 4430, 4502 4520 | 1.0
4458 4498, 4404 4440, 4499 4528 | 1.5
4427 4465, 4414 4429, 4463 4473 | 0.6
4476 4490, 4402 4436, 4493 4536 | -0.4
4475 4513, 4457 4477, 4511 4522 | -1.2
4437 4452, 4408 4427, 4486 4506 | 0.0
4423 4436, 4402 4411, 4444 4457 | -0.1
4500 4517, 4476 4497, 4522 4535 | -1.2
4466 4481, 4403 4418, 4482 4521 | 0.1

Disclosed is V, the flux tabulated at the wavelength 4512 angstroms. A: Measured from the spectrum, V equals 7.317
